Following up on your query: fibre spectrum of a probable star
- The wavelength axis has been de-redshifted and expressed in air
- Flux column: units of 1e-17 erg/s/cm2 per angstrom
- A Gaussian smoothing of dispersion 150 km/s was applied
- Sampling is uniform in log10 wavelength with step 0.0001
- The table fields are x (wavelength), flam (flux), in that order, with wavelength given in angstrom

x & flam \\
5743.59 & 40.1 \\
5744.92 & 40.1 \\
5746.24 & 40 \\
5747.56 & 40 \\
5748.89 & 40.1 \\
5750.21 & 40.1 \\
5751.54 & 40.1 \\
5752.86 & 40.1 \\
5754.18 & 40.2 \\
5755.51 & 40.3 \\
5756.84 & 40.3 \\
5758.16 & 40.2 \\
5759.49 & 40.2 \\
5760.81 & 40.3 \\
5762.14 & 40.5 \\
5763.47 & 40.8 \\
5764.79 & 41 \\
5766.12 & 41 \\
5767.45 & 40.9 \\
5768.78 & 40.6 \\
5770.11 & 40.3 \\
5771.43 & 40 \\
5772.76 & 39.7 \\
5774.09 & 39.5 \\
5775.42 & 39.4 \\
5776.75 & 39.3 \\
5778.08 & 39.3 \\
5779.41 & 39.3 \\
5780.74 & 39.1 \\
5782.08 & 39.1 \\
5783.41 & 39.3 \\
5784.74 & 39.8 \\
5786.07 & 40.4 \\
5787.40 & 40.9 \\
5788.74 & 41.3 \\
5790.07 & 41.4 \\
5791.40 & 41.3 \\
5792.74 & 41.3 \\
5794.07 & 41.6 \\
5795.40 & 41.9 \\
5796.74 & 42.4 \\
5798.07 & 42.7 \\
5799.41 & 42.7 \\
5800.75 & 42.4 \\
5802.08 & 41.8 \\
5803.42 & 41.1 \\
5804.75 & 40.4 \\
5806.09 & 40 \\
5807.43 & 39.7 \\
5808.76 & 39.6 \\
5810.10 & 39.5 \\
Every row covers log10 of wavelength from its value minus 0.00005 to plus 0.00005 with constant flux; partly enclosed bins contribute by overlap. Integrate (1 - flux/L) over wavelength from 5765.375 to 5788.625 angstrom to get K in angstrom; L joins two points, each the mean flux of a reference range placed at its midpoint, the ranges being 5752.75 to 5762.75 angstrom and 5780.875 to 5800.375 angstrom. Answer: 0.5 angstrom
